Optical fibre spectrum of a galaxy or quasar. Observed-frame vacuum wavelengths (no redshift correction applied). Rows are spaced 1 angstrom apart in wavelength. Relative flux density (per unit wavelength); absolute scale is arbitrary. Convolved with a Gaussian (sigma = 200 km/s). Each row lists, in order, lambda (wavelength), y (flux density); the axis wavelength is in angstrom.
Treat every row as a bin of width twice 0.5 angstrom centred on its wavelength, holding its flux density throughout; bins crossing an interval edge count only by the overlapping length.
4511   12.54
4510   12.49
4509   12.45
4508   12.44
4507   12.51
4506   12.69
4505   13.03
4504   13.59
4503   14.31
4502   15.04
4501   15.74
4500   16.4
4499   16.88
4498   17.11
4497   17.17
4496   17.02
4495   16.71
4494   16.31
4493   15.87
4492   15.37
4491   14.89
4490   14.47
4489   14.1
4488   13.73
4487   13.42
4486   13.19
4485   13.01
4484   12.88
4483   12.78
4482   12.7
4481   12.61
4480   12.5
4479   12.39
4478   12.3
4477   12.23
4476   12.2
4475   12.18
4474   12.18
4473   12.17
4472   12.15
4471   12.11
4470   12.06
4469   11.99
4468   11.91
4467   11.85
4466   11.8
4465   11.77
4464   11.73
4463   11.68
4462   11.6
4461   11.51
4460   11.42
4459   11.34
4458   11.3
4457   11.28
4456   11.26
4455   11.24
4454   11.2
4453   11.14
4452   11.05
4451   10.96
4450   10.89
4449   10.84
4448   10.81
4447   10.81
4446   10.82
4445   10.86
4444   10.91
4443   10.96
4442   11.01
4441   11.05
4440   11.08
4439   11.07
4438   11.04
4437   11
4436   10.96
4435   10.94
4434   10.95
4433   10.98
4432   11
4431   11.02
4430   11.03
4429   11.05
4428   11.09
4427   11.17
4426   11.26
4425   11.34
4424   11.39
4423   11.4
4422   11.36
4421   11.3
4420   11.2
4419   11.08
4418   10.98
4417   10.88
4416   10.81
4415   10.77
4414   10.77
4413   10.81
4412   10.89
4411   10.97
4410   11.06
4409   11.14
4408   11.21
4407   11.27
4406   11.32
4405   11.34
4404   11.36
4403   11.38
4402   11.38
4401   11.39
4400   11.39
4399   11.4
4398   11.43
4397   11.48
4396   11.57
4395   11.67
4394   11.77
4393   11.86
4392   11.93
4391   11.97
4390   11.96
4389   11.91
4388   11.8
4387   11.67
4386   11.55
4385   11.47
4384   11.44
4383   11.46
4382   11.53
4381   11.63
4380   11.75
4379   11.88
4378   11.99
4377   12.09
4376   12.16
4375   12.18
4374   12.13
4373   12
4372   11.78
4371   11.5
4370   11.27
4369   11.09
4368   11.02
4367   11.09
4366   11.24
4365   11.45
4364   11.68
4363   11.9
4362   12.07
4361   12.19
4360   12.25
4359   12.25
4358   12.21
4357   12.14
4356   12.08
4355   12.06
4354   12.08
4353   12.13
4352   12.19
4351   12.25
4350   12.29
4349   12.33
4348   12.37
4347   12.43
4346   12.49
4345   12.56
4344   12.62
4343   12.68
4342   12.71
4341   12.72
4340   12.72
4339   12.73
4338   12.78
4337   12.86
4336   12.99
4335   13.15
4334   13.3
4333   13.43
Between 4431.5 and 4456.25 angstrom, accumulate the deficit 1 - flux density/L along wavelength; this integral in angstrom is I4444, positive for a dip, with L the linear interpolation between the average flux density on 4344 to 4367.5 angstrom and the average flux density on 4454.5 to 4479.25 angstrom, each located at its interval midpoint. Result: 1.8 angstrom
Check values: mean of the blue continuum 12.1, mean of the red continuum 11.8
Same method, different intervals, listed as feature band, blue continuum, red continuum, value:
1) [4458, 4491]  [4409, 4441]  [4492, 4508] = 3.5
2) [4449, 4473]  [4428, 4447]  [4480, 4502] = 2.2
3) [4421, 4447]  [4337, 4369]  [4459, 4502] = 3.8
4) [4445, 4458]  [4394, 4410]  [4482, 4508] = 2.1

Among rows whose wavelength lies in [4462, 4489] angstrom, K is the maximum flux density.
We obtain 14.1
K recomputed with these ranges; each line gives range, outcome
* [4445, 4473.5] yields 12.17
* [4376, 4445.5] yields 12.16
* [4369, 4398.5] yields 12.18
